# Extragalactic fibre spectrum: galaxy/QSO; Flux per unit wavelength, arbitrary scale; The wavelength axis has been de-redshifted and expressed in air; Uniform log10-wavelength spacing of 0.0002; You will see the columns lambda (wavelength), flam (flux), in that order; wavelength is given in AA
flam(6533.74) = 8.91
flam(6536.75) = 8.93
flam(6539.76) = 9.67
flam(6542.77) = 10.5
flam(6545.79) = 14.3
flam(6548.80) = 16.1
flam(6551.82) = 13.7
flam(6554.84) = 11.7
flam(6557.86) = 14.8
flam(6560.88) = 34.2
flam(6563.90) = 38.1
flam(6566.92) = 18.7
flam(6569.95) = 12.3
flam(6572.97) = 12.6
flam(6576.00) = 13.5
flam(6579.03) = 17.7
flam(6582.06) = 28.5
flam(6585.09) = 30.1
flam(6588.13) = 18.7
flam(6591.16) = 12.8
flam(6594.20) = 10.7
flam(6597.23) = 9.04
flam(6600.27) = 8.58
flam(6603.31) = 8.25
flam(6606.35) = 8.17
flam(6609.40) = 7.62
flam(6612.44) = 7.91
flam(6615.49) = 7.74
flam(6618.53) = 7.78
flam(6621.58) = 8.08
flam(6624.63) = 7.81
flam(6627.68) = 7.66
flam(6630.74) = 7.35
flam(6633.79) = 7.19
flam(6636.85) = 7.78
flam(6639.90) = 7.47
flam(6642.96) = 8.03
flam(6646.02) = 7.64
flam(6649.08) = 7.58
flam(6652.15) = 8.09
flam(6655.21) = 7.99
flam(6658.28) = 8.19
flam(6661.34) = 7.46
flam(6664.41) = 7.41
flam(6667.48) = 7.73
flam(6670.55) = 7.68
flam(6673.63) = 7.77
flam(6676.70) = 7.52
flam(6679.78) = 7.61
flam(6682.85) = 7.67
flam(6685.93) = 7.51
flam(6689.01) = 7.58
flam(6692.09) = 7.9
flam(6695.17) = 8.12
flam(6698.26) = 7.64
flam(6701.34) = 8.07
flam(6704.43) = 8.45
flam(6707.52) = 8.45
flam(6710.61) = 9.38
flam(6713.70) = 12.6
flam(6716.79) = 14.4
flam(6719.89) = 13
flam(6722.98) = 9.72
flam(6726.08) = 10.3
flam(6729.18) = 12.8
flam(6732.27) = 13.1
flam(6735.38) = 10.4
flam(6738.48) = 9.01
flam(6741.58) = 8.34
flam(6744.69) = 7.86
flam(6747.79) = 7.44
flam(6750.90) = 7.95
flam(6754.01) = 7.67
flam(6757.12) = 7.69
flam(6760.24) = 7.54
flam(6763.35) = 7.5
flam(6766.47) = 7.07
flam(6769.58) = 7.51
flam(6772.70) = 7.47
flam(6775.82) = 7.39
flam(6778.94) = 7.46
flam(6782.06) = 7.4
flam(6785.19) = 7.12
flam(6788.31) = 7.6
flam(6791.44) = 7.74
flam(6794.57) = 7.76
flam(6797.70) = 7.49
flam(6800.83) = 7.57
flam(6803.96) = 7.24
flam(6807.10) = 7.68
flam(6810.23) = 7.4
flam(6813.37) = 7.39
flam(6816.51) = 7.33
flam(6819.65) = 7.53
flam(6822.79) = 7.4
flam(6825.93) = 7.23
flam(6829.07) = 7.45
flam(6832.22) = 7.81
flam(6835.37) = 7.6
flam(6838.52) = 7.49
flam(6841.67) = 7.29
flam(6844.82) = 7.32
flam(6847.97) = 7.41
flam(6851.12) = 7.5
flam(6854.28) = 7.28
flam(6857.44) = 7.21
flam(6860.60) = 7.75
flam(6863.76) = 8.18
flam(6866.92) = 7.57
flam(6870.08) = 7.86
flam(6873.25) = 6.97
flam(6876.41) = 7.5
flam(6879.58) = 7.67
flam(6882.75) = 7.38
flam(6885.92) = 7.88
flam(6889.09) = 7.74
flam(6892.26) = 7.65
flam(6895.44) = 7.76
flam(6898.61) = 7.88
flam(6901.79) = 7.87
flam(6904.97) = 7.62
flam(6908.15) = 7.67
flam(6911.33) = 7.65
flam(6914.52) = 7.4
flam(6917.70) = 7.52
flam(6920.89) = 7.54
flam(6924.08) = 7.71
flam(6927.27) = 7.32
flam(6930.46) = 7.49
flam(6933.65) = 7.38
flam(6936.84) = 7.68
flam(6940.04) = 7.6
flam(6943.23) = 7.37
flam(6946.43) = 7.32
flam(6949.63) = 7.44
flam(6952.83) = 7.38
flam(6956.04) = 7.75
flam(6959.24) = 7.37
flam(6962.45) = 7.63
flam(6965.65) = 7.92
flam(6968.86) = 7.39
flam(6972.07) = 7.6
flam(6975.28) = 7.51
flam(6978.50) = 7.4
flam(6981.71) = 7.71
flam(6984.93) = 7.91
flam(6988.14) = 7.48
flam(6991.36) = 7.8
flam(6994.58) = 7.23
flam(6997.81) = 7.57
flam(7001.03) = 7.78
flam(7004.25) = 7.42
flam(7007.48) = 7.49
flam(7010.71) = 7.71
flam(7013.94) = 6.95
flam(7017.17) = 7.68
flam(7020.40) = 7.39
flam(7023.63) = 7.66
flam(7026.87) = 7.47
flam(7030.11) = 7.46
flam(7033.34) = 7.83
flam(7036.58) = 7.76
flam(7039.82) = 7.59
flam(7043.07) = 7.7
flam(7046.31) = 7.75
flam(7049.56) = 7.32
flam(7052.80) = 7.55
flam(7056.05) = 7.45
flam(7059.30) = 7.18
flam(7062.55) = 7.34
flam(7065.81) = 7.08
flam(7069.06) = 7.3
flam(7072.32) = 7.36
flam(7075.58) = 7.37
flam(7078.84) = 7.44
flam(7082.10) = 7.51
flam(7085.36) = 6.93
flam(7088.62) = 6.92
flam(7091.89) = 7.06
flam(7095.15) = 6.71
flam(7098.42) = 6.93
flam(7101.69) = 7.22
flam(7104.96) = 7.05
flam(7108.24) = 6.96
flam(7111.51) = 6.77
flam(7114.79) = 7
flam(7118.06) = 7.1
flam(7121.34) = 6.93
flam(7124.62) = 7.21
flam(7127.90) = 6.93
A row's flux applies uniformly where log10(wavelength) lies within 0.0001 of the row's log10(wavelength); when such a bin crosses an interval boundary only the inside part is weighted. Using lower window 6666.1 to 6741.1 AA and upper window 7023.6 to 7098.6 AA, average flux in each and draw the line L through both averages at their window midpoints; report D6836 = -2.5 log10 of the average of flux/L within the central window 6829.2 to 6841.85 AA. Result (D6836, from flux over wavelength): 0.142 mag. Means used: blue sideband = 9.34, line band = 7.56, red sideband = 7.36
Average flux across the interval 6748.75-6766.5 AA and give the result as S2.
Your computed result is 7.6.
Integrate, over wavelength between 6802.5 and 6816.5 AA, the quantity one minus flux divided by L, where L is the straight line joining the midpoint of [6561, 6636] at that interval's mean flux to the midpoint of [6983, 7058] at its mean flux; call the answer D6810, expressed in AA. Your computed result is 4.1 AA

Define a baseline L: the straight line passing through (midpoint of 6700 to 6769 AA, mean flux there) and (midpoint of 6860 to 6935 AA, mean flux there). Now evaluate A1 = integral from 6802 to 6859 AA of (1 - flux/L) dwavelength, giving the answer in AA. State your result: 6.5 AA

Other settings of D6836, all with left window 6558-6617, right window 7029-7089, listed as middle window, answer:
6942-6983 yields 0.22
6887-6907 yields 0.32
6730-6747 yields 0.33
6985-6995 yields 0.14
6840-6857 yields 0.46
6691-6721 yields 0.38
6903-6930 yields 0.31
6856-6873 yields 0.39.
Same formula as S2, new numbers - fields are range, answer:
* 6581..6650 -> 10.4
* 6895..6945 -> 7.59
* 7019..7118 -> 7.3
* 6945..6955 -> 7.4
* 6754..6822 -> 7.47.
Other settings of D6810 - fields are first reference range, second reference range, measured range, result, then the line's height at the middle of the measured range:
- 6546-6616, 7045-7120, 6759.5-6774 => 5.98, 12.6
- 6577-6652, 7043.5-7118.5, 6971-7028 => 2.05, 7.83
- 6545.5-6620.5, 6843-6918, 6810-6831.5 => 4.08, 9.14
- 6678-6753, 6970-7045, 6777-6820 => 6.70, 8.86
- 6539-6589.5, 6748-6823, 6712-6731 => -2.47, 10.7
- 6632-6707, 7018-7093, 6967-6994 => -0.39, 7.48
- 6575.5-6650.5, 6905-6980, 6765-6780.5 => 3.15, 9.27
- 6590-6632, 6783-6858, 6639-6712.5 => 2.48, 8.18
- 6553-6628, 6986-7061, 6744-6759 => 5.35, 12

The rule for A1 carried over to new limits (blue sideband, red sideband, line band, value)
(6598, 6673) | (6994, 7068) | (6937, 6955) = 0.26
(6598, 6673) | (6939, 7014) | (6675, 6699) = 0.23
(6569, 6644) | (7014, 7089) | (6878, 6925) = 5.84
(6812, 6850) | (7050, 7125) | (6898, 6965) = -2.07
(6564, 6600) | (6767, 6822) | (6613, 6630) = 8.45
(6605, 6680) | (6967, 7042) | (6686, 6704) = -0.38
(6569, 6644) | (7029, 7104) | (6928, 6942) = 1.58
